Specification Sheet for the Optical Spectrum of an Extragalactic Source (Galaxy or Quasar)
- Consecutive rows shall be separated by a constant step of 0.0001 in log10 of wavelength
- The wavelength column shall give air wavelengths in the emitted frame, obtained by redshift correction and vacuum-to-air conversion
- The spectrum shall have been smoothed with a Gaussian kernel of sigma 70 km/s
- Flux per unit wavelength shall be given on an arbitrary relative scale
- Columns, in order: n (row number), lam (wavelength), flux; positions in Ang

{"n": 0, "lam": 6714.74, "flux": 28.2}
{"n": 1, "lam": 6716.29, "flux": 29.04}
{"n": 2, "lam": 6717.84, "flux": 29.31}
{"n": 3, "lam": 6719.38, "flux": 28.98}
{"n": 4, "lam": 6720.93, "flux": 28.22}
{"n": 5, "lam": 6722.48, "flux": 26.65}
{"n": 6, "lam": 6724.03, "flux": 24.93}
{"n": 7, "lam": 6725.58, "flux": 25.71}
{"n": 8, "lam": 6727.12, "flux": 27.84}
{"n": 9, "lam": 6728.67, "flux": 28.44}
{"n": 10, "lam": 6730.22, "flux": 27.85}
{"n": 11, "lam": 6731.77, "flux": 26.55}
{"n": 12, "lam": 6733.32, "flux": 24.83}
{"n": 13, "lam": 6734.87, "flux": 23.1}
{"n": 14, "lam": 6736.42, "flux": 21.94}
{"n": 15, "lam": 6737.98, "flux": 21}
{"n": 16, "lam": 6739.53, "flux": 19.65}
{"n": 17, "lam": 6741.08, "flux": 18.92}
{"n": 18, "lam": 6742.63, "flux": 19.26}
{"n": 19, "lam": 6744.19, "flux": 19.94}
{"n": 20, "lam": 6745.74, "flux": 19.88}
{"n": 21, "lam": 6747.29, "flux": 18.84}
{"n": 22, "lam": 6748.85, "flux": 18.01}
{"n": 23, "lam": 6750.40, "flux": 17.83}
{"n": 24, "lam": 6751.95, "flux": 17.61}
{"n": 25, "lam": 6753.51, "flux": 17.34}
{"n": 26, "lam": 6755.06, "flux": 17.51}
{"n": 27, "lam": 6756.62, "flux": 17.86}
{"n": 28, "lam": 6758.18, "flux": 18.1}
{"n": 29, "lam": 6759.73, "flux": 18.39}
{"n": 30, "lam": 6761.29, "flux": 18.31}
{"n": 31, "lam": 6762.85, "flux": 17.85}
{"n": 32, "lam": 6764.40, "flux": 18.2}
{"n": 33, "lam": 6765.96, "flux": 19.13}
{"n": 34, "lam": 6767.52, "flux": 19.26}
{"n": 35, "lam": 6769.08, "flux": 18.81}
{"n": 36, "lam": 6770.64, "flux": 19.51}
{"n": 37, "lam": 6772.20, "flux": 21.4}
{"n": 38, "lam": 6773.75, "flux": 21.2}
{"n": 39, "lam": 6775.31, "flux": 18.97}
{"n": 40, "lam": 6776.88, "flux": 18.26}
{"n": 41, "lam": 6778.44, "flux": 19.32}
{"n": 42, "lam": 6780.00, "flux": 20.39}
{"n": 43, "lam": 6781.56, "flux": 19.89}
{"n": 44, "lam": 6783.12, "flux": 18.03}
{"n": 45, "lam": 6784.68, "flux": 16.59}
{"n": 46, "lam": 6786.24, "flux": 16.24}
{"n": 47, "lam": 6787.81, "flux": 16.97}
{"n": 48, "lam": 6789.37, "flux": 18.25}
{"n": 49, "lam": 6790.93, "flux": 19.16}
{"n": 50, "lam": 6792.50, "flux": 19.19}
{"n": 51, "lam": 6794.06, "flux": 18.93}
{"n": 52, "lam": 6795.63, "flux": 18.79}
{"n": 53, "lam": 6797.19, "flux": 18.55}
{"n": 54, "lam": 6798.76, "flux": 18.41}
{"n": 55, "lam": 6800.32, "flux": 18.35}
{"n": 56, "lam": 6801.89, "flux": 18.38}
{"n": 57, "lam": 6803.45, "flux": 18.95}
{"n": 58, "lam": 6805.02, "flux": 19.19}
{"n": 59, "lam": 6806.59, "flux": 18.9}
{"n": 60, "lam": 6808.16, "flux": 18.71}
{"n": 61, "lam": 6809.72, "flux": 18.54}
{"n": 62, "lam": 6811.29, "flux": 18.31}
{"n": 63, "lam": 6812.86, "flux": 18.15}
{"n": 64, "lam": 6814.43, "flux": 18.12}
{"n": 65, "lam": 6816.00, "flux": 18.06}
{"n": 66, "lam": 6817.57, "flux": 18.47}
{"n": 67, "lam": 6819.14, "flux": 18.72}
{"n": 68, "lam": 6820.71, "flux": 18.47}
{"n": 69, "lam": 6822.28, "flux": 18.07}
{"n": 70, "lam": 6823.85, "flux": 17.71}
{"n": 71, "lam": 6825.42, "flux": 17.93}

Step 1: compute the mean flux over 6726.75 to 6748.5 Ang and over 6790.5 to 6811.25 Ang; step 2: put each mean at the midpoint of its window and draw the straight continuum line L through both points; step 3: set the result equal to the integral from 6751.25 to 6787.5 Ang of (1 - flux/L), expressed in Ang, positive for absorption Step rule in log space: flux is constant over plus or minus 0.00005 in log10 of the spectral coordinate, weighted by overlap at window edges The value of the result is 3.5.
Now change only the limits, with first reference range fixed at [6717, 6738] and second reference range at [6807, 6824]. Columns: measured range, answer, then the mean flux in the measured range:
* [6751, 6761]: 2.5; 17.8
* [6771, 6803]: 3.3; 18.8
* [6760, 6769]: 1.7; 18.6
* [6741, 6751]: 2.3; 19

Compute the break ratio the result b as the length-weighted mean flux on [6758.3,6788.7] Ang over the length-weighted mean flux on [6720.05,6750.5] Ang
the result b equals 0.81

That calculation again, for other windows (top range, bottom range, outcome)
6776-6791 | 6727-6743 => 0.78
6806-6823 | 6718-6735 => 0.68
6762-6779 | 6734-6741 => 0.91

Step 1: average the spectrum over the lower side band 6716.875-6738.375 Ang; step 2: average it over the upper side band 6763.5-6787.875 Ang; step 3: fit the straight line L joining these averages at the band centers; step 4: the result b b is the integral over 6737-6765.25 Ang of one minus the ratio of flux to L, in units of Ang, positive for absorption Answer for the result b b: 5.02 Ang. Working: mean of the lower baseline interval 26.2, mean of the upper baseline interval 18.9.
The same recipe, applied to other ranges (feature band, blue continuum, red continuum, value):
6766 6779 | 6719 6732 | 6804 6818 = 1.7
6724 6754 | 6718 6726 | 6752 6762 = 1.1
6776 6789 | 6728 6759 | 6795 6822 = 0.8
